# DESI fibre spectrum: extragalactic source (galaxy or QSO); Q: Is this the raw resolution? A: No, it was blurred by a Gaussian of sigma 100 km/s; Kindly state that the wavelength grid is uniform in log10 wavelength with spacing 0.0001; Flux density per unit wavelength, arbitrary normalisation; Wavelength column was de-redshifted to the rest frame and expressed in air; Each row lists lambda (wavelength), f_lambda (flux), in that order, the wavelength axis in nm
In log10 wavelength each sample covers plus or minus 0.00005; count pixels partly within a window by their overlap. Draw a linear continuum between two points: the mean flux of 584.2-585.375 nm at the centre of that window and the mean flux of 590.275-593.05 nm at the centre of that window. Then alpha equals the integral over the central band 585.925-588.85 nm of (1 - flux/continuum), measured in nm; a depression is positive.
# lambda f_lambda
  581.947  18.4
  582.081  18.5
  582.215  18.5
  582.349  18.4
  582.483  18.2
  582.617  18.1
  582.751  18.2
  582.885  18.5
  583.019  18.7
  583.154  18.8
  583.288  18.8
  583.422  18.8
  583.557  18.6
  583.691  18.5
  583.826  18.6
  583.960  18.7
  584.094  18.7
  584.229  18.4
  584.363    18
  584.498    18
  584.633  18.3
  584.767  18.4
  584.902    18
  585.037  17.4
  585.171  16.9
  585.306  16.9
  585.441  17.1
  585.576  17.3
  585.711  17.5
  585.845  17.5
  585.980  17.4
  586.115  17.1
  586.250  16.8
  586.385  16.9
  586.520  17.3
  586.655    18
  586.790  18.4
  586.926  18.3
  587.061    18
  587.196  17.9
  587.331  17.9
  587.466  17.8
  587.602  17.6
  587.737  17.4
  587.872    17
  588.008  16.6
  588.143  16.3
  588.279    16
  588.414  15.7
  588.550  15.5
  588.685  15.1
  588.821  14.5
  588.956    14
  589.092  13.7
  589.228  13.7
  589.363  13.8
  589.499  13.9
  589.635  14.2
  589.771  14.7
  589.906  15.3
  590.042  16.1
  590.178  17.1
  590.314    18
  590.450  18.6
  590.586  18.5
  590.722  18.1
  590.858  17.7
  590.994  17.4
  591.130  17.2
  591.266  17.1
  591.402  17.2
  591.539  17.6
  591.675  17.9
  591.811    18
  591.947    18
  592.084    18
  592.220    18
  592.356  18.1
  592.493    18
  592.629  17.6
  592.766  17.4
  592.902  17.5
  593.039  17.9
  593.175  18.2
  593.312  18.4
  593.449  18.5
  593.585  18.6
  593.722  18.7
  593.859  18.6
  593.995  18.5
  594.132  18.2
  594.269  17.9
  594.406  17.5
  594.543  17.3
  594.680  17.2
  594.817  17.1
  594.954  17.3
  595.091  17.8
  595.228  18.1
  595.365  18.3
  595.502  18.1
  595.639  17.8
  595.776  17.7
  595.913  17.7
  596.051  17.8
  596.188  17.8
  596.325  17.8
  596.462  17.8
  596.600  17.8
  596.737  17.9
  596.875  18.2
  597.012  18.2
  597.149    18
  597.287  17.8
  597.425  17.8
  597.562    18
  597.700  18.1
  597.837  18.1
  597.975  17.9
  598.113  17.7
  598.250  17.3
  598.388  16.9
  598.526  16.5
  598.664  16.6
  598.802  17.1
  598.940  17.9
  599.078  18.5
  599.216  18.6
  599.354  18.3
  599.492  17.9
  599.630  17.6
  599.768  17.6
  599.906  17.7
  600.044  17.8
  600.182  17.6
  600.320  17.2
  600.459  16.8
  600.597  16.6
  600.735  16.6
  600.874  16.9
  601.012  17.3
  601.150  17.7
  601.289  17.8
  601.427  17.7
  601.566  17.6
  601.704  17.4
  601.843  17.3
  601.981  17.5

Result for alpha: 0.129 nm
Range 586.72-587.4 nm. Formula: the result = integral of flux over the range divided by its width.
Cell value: 18.1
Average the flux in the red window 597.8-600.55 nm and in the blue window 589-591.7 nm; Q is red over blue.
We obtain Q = 1.07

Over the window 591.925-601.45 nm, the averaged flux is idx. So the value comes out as 17.8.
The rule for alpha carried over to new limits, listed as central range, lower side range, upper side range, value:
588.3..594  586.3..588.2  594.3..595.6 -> 0.224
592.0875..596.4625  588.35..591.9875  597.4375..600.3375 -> -0.260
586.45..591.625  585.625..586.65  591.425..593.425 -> 0.293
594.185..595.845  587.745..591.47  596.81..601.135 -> -0.072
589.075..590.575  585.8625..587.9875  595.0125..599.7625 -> 0.177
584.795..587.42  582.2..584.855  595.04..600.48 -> 0.116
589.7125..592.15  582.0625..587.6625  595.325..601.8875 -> 0.064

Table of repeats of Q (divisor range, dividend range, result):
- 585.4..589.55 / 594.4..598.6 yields 1.07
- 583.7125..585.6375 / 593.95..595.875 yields 0.99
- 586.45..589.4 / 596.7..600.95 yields 1.07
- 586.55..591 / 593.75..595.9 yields 1.09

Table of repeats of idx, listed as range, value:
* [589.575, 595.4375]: 17.6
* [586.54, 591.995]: 16.6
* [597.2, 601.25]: 17.5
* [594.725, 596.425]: 17.8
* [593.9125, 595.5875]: 17.8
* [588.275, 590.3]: 14.9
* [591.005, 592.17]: 17.6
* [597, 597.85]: 18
